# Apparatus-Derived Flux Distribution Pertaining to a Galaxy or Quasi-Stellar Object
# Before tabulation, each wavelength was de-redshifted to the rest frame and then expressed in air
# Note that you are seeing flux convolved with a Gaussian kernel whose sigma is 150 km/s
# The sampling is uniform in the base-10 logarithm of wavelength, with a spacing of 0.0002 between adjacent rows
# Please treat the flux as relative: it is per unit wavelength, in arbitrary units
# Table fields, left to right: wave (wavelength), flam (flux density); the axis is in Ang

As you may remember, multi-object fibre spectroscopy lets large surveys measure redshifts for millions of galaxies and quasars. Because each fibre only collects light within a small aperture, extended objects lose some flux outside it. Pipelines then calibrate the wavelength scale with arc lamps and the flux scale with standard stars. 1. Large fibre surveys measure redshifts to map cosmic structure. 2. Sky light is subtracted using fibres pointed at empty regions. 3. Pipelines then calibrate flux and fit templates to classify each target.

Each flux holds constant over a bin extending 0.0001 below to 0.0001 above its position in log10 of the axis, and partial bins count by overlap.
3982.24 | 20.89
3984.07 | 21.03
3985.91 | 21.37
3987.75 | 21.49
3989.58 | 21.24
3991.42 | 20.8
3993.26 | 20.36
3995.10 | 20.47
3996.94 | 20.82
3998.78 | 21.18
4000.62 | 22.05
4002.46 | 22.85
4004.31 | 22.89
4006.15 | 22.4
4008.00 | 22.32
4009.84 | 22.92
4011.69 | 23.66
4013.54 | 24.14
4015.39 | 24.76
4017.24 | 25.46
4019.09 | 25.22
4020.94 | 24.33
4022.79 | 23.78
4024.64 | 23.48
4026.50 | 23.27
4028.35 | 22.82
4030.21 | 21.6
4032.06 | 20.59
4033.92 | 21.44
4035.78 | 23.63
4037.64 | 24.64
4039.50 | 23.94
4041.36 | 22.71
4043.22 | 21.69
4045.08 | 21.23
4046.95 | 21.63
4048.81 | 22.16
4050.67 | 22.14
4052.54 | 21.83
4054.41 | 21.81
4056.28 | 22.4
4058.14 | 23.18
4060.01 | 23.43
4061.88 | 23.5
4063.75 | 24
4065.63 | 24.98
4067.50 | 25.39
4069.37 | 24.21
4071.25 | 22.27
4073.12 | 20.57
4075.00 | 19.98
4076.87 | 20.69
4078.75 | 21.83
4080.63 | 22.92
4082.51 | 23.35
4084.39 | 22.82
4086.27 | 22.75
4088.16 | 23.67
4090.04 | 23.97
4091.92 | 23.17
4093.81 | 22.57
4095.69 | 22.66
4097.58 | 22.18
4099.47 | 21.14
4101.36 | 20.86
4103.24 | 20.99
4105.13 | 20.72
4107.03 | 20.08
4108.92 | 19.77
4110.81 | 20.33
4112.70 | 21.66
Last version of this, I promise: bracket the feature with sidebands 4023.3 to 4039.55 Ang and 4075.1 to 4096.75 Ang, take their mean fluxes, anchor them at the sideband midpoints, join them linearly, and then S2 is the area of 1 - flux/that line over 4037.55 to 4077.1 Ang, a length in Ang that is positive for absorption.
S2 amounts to 0.13 Ang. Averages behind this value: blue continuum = 22.8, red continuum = 22.7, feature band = 22.7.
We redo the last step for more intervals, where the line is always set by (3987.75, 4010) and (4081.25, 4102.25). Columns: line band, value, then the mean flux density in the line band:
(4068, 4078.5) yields 0.3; 21.7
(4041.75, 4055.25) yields 0.2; 21.8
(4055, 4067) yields -0.7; 23.6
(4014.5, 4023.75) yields -1.2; 24.7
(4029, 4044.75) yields -0.3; 22.5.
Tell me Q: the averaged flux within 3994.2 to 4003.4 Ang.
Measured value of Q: 21.5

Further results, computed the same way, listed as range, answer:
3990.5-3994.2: 20.6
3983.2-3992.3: 21.2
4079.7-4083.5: 23.1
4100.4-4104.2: 21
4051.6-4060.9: 22.5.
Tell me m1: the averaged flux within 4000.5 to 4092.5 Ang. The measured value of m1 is 22.9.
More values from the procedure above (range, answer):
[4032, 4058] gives 22.4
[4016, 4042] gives 23.4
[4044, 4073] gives 22.9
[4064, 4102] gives 22.6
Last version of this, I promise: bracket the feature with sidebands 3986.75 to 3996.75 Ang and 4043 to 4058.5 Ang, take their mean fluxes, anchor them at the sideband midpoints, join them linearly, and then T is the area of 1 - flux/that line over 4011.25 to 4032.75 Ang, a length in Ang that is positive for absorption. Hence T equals -2.2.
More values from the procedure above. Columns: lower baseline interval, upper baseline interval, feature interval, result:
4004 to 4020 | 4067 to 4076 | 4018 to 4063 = 0.61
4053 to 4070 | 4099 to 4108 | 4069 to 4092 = -0.13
